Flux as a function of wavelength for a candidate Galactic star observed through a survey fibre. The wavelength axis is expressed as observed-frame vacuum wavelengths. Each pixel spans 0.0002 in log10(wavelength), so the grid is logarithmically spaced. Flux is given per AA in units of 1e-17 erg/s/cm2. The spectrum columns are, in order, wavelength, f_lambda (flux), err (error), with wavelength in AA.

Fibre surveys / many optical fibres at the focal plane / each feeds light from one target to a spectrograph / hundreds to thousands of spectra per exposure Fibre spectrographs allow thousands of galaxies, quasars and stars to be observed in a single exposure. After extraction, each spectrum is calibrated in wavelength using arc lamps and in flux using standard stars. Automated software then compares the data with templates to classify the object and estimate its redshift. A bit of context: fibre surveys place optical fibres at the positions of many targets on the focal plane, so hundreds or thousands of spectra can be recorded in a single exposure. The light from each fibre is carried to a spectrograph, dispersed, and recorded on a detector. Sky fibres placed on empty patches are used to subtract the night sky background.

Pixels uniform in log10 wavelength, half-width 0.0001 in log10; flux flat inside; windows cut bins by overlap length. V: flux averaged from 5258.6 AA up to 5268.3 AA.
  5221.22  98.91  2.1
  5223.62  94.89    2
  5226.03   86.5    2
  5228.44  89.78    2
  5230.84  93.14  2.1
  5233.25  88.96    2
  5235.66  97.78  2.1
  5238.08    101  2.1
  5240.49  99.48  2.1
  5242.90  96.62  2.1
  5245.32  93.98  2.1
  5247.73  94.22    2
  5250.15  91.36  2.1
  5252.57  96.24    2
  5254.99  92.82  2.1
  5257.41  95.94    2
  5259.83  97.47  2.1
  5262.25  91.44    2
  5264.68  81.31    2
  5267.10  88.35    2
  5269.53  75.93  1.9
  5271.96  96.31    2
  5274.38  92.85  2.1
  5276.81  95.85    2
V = 89.7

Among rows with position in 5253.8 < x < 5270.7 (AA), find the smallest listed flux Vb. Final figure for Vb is 75.93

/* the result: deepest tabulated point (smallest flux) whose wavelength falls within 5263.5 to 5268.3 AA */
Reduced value 81.31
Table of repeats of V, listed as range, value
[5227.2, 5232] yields 91.5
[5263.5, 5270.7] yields 81.9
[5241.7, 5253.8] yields 94.4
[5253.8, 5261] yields 95.4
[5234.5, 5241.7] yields 99.4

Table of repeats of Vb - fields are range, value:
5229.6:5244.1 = 88.96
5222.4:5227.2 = 86.5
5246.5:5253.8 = 91.36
